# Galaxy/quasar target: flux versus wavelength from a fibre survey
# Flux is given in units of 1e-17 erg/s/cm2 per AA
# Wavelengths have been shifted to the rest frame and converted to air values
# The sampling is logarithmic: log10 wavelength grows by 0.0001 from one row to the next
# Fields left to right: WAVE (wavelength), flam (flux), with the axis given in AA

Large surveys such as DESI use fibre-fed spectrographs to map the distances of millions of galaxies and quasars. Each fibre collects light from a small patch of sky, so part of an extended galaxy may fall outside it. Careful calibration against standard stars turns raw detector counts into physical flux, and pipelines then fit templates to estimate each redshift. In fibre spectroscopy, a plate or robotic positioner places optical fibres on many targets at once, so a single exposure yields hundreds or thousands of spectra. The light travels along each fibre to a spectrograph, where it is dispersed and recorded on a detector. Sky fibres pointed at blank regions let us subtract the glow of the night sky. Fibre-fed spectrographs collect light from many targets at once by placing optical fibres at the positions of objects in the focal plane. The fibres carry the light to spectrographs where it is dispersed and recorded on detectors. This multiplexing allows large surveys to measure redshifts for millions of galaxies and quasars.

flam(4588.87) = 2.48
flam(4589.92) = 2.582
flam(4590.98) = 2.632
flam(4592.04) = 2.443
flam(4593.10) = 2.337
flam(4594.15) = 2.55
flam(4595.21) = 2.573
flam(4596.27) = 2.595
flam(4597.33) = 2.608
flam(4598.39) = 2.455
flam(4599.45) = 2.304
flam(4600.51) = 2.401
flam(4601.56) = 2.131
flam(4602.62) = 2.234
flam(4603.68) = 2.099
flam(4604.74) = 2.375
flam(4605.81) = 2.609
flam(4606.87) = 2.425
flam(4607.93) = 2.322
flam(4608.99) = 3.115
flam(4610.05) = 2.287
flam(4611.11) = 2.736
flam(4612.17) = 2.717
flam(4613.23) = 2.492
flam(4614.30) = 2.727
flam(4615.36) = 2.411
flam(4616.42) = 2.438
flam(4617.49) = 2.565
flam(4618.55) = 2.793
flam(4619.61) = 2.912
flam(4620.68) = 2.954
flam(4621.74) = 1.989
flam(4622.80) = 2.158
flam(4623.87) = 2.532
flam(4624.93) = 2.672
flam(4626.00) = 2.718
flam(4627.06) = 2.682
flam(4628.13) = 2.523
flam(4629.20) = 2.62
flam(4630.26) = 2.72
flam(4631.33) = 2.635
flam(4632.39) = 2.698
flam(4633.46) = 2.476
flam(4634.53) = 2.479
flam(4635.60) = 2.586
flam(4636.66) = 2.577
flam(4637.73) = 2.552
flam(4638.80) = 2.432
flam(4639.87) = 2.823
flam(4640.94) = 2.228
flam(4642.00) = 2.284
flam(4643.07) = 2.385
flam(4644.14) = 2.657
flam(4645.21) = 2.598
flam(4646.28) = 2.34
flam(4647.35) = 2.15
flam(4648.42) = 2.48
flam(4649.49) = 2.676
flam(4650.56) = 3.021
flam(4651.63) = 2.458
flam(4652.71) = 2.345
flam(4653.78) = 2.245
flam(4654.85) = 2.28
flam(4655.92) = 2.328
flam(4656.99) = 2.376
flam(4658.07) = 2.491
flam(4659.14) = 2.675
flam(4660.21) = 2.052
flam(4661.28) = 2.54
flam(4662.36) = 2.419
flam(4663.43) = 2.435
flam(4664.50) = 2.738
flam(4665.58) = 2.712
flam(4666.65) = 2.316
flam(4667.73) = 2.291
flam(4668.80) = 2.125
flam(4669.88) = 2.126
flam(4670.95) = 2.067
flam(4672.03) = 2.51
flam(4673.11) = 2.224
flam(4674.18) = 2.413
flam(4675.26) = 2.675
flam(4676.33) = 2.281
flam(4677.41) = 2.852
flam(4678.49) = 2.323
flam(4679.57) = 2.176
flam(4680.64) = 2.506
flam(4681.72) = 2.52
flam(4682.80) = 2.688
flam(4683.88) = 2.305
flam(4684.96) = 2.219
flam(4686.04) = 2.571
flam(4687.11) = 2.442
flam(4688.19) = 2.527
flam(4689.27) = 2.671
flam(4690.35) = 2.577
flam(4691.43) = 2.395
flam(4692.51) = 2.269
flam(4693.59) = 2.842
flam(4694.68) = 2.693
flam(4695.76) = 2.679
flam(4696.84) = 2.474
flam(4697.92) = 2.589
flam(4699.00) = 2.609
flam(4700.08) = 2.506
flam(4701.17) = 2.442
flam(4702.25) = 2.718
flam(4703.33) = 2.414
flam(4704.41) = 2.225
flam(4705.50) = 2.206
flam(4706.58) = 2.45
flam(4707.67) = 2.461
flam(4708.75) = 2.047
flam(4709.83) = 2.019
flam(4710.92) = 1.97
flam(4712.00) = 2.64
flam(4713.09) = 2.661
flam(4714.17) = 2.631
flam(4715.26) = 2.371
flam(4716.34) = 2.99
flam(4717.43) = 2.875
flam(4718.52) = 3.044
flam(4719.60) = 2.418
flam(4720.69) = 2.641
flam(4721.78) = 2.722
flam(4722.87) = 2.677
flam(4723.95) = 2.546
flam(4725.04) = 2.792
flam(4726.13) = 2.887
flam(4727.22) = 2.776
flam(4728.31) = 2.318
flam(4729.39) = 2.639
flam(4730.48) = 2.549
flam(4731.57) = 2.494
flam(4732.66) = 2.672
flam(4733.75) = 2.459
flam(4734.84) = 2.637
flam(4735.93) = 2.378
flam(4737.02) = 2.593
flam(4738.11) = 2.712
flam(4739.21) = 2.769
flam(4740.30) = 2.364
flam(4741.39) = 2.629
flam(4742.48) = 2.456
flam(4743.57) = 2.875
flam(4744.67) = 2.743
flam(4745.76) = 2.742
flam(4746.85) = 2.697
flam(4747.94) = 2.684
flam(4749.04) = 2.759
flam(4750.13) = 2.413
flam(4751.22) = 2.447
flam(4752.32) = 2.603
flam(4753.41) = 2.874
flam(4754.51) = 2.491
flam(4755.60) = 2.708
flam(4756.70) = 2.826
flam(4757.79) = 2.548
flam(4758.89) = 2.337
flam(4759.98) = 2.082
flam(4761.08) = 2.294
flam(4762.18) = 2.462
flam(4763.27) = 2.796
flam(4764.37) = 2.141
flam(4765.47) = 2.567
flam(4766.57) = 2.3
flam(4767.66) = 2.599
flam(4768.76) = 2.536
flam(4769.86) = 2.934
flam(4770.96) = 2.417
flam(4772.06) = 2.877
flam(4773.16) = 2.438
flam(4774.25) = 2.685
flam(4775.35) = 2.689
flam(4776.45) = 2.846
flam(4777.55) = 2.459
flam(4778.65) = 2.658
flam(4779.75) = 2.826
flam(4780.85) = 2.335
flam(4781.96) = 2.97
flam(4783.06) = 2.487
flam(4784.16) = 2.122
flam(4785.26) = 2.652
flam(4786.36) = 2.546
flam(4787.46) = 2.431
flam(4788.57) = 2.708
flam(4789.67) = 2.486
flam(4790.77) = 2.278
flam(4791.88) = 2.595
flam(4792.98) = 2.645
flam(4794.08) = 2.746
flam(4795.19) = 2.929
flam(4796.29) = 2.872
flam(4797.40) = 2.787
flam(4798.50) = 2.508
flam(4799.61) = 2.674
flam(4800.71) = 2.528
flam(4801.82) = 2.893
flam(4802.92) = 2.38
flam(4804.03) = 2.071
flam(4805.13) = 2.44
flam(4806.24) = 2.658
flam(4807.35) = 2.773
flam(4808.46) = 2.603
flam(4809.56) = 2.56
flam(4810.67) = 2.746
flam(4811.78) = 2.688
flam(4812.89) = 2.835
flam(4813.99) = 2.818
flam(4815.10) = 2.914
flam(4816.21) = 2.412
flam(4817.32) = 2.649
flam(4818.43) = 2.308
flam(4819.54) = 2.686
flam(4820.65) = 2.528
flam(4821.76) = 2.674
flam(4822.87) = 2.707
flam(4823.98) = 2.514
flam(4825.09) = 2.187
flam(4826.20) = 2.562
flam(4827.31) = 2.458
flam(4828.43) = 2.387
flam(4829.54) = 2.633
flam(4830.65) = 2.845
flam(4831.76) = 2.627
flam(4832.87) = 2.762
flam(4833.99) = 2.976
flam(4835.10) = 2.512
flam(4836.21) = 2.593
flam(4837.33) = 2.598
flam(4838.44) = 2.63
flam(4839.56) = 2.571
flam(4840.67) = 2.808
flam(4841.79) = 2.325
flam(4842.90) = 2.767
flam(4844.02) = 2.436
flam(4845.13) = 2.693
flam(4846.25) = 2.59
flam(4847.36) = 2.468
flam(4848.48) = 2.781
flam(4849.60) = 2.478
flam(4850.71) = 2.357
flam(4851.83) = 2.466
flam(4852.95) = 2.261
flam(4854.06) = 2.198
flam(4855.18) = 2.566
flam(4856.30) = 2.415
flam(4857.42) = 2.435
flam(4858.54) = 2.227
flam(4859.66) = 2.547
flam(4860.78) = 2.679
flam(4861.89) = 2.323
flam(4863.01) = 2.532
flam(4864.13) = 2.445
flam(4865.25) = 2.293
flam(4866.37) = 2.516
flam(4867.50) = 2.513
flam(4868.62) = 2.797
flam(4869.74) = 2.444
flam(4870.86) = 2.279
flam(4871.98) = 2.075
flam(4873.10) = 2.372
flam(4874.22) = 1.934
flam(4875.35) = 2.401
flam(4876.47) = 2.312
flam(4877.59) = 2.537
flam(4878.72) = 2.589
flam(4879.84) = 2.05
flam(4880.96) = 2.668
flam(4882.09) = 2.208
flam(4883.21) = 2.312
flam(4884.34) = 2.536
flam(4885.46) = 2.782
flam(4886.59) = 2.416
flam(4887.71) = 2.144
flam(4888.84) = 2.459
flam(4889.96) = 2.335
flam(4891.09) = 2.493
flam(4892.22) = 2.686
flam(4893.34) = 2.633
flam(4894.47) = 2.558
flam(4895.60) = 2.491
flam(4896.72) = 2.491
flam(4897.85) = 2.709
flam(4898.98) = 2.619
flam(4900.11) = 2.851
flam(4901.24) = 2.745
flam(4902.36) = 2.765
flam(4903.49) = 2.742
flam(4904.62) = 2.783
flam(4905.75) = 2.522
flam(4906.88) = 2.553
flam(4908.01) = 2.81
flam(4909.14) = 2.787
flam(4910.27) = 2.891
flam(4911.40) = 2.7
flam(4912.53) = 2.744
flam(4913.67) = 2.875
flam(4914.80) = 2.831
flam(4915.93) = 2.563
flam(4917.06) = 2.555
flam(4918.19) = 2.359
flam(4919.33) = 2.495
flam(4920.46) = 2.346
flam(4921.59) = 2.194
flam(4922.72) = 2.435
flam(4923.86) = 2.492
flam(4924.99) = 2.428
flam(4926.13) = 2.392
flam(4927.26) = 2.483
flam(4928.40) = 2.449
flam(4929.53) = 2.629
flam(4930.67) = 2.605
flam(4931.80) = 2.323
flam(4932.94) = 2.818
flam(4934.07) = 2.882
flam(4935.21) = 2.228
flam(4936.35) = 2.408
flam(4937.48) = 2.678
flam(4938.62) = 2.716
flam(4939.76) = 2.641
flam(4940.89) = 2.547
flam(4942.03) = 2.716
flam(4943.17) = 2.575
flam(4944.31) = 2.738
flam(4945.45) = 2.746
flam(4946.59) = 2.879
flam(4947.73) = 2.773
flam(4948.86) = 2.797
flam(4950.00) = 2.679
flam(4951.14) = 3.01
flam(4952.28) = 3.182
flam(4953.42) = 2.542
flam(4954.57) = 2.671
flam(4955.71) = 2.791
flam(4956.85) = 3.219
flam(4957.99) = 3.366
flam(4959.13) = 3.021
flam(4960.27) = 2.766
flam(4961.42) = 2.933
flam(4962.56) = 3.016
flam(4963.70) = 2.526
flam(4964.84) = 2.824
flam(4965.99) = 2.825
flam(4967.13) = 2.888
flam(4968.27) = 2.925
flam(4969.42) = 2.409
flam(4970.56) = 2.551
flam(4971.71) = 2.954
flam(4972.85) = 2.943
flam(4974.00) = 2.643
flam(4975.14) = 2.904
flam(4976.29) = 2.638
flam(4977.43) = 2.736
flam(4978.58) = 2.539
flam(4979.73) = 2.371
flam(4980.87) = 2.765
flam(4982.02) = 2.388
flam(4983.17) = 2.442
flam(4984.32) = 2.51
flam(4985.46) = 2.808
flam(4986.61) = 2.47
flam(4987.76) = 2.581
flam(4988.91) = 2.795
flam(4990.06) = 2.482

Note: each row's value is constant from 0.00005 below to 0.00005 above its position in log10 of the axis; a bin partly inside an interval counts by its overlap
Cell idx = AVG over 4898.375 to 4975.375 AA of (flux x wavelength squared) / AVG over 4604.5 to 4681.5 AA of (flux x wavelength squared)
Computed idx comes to 1.2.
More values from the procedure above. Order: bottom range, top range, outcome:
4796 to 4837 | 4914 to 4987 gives 1.08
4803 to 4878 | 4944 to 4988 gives 1.15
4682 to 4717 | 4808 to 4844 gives 1.11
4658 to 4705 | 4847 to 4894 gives 1.07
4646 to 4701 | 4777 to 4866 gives 1.11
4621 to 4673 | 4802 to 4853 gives 1.13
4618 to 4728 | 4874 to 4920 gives 1.12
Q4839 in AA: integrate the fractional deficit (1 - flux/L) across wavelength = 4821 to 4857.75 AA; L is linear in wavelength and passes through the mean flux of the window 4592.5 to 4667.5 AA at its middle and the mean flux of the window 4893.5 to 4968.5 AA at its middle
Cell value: 1.1 AA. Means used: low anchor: 2.5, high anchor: 2.69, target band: 2.55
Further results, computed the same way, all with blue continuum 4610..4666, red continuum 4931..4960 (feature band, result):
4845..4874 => 2.70 AA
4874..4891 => 2.00 AA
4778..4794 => 0.48 AA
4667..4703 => 1.39 AA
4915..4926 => 1.19 AA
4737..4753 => -0.18 AA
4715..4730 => -0.63 AA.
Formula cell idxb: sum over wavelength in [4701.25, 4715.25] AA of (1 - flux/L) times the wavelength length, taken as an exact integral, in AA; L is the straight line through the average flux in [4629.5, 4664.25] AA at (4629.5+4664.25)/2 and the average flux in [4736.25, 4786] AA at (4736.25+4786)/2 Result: 0.9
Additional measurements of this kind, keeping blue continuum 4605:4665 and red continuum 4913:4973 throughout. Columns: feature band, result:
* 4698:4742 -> 0.39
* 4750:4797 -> 0.45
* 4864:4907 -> 2.77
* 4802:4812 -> 0.24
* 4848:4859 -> 0.94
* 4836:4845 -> 0.14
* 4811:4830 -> 0.27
